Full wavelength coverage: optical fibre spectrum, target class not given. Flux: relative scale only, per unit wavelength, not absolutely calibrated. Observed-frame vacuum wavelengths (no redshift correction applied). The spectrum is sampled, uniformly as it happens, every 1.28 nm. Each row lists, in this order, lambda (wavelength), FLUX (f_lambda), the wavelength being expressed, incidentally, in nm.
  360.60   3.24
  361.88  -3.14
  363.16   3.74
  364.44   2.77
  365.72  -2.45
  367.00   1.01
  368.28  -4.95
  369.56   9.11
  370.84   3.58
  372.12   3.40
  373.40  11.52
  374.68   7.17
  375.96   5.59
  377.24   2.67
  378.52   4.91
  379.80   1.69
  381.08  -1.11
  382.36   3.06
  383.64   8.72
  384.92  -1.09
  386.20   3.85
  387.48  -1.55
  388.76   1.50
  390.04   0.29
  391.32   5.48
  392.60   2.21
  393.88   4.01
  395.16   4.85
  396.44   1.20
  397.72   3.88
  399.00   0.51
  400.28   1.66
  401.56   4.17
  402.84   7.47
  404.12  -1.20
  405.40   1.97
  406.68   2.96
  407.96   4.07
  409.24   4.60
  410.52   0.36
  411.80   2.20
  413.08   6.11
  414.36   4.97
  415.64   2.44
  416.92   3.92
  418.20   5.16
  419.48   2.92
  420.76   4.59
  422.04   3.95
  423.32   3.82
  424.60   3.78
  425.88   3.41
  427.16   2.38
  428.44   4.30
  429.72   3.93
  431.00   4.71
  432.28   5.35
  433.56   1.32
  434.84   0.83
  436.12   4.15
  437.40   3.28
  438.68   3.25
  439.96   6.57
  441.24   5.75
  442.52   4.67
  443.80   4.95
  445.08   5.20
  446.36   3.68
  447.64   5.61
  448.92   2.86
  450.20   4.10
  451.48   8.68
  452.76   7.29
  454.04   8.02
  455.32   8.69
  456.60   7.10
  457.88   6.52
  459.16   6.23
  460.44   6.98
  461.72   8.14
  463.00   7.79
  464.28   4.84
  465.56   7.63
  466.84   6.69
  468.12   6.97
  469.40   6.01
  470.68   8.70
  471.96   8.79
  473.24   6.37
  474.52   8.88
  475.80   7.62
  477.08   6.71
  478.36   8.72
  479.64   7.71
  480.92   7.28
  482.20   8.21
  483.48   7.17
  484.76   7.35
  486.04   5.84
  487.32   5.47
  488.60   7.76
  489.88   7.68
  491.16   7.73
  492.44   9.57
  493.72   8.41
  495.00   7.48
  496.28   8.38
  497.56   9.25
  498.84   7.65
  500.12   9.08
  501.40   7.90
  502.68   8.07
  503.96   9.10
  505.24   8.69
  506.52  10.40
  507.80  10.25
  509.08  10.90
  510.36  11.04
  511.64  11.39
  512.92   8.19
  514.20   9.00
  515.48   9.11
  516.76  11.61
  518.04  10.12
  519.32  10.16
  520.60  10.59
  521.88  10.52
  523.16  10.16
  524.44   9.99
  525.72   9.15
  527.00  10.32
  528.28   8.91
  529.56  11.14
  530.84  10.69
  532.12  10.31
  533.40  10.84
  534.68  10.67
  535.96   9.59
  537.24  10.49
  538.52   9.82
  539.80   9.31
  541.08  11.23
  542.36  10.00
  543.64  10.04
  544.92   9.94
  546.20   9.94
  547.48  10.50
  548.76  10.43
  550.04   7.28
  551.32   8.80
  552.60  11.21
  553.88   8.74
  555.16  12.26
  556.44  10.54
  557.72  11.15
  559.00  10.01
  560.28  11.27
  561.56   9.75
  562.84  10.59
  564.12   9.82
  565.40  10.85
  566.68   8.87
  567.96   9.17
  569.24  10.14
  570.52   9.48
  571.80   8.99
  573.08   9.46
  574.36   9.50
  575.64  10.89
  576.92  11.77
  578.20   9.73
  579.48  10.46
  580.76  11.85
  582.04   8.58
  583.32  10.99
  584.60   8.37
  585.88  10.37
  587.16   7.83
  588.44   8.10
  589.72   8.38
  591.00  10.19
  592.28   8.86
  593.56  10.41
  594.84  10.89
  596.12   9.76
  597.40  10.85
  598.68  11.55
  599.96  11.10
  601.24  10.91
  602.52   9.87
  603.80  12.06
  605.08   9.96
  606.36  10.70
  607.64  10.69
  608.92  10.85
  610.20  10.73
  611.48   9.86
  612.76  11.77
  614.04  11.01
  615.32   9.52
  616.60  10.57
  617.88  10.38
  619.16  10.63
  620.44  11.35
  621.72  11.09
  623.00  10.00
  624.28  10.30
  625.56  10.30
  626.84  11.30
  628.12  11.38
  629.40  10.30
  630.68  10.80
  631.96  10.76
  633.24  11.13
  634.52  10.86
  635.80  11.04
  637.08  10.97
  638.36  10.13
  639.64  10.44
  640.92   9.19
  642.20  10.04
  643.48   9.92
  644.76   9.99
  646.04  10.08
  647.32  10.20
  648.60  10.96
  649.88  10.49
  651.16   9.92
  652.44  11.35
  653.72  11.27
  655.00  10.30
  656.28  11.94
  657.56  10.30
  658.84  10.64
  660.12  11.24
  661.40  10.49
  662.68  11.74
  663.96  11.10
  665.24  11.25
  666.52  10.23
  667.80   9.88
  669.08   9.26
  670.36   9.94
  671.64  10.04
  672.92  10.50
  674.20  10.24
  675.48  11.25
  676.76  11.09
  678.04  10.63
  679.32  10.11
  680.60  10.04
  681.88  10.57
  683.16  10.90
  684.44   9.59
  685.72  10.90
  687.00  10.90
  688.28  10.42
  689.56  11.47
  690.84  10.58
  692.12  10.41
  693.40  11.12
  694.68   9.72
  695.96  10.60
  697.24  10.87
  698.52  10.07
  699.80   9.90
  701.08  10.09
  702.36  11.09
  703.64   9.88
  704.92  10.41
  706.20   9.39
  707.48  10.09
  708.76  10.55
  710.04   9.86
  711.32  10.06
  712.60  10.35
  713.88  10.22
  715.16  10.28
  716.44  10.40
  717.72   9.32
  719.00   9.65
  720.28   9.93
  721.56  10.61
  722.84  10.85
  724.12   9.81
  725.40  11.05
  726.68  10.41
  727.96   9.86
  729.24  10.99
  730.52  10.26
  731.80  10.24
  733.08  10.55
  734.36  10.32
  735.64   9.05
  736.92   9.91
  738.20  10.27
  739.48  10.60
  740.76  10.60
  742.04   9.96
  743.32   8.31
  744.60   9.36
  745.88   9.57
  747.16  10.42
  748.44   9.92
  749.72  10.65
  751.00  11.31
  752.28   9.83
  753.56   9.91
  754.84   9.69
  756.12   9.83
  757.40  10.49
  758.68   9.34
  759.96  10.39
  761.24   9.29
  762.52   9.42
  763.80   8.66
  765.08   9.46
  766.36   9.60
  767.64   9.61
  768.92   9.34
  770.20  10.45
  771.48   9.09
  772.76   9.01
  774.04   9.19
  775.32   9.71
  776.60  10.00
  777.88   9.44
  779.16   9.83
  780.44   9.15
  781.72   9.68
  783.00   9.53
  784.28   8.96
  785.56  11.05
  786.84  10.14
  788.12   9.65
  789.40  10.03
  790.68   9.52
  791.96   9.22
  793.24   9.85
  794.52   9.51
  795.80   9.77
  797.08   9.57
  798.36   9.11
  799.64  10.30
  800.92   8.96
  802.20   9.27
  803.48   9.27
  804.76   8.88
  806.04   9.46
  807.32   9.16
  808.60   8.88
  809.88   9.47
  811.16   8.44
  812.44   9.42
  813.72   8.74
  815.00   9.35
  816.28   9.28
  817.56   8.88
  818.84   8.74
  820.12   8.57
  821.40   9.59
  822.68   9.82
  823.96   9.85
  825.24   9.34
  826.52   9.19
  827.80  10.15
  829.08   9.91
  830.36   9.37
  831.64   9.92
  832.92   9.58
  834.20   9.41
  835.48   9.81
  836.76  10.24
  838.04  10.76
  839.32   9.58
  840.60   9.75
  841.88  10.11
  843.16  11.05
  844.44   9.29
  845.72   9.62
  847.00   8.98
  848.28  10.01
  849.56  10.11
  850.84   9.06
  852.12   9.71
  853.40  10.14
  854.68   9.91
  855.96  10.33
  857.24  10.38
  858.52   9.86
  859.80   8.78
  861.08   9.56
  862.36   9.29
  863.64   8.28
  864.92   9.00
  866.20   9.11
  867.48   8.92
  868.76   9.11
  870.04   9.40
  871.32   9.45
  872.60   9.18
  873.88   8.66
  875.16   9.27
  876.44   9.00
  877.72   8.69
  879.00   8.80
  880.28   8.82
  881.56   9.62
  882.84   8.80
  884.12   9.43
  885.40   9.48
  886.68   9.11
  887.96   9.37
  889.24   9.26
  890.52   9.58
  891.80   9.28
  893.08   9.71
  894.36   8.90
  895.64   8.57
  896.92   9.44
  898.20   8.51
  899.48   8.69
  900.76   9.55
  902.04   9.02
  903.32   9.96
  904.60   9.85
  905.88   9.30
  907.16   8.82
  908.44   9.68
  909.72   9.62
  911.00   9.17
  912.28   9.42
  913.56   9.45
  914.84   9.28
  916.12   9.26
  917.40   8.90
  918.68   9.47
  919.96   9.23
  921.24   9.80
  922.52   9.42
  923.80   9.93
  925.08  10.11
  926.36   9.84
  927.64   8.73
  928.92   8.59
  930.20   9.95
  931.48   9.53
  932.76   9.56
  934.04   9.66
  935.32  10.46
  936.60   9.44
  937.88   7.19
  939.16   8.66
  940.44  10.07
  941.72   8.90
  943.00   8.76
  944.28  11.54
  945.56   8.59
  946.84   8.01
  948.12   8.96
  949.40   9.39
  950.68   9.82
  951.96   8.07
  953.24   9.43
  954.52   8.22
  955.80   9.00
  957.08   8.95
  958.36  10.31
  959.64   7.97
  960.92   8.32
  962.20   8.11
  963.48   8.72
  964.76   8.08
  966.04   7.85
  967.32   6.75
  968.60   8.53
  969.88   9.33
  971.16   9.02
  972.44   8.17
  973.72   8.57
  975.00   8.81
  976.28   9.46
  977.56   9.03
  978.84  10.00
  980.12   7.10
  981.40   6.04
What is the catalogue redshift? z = 0.132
